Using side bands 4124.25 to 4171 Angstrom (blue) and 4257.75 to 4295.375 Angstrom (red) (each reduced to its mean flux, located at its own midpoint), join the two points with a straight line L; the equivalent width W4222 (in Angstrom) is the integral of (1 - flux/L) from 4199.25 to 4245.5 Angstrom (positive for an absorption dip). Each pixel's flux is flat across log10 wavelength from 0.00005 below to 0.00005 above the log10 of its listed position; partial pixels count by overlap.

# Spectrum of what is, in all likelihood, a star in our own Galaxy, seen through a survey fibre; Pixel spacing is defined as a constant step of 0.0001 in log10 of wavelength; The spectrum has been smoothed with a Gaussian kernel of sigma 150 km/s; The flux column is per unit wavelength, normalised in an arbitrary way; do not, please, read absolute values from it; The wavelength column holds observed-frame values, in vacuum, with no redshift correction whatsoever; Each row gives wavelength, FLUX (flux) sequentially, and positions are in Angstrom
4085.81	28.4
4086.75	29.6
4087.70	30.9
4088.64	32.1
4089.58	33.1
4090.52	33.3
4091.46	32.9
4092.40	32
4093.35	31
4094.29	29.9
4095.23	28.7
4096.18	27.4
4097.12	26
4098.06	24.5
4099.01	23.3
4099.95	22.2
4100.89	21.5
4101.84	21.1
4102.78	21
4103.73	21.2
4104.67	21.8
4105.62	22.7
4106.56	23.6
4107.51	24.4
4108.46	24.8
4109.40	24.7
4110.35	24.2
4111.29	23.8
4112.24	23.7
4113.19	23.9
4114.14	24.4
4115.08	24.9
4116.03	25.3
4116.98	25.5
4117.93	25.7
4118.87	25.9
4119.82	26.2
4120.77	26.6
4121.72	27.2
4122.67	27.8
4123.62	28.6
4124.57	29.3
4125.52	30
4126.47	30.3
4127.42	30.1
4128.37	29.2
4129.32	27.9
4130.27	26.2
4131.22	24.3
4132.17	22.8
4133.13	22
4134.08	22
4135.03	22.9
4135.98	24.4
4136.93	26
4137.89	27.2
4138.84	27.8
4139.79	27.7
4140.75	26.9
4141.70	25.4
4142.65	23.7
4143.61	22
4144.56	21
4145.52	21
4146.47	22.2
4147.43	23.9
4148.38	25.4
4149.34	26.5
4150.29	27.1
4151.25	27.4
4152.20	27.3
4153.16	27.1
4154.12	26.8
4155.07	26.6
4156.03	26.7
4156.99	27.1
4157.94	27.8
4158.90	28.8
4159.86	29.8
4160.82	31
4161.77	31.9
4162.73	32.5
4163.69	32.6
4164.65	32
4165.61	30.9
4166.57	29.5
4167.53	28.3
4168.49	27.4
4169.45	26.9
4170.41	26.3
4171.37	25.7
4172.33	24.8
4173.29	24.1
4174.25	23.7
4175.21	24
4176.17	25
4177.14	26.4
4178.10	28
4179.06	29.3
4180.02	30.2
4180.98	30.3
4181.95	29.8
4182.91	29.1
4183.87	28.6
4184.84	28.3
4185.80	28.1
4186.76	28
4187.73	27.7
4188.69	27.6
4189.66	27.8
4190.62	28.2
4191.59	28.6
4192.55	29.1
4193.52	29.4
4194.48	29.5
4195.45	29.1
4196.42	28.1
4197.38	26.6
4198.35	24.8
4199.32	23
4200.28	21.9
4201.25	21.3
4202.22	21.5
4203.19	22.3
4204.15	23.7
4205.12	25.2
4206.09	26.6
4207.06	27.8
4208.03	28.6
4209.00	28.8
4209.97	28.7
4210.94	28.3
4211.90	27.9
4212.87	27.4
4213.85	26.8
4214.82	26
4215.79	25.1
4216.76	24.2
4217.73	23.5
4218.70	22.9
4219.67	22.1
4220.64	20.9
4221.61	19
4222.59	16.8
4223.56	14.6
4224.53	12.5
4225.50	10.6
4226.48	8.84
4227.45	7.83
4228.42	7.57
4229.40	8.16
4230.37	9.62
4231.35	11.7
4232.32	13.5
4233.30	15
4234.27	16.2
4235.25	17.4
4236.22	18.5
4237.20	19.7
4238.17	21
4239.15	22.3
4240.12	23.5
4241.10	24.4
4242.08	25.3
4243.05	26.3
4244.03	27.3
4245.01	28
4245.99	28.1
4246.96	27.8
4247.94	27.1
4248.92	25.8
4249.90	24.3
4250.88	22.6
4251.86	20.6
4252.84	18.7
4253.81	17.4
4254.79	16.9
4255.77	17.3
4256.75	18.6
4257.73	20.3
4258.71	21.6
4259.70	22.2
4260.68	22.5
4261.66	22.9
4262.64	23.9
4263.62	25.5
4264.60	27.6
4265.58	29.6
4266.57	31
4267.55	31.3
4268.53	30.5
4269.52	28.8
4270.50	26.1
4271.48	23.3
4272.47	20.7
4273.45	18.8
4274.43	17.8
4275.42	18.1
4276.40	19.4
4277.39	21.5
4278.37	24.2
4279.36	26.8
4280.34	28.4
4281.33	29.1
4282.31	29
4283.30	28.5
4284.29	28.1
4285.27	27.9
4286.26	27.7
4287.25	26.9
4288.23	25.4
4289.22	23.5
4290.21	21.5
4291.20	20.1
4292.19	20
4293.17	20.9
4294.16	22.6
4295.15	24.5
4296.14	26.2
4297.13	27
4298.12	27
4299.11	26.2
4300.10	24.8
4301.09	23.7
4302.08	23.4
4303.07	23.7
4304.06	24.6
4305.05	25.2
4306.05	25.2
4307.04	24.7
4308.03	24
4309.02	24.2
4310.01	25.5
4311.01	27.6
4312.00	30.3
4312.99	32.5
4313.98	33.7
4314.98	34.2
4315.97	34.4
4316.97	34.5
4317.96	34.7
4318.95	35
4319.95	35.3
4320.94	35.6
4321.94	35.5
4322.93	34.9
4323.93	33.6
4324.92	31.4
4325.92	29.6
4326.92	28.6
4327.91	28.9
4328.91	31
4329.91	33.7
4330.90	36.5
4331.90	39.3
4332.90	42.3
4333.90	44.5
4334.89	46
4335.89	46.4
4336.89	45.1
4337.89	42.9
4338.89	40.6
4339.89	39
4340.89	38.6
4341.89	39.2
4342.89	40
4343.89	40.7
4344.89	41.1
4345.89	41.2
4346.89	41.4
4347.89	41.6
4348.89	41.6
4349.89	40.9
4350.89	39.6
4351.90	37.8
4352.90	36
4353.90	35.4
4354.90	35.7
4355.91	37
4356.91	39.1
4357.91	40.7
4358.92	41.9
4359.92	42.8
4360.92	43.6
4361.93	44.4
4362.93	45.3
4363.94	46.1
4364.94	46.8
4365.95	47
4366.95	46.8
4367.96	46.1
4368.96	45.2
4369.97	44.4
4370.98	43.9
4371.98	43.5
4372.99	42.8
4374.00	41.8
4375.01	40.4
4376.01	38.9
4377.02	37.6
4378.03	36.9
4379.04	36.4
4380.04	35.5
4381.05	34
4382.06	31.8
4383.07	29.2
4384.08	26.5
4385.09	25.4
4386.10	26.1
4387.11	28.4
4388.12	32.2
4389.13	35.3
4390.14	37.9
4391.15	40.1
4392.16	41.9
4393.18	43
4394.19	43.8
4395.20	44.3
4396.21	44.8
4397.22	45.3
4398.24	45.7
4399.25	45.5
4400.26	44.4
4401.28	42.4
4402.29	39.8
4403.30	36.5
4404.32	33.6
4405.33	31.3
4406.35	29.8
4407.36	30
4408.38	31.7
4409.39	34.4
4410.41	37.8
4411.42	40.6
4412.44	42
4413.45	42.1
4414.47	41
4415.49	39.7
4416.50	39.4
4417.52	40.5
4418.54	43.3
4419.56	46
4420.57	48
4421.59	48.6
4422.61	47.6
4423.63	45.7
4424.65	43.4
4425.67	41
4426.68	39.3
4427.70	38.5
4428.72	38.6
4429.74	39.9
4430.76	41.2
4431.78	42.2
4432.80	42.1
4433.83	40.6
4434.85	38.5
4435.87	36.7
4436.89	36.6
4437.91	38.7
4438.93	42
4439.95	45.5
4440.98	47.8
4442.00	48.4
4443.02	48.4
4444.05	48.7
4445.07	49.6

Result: 8.7 Angstrom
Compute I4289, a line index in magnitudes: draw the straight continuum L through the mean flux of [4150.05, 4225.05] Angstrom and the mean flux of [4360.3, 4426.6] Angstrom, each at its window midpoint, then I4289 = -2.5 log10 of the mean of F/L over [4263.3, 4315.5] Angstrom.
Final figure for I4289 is 0.278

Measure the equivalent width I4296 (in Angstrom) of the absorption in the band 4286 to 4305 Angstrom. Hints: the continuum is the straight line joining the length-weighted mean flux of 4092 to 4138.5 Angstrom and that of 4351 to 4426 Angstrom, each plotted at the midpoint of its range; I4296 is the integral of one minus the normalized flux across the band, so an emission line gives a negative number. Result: 5.84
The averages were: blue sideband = 25.5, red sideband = 39.7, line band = 24.2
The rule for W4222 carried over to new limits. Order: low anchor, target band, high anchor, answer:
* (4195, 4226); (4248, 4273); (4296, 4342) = 3.7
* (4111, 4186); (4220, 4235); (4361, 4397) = 8.7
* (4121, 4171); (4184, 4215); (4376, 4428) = 2.7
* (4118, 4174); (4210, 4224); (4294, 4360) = 2.9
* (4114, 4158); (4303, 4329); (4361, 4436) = 3.8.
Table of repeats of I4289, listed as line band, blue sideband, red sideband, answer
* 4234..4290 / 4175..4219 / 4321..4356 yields 0.32 mag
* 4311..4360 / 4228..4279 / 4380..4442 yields -0.21 mag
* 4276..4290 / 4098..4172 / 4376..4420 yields 0.24 mag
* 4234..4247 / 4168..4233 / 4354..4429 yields 0.17 mag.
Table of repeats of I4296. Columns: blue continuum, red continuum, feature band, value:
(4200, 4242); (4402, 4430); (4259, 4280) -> 0.54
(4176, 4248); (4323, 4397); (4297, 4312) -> 3.59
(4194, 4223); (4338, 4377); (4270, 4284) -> 3.80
